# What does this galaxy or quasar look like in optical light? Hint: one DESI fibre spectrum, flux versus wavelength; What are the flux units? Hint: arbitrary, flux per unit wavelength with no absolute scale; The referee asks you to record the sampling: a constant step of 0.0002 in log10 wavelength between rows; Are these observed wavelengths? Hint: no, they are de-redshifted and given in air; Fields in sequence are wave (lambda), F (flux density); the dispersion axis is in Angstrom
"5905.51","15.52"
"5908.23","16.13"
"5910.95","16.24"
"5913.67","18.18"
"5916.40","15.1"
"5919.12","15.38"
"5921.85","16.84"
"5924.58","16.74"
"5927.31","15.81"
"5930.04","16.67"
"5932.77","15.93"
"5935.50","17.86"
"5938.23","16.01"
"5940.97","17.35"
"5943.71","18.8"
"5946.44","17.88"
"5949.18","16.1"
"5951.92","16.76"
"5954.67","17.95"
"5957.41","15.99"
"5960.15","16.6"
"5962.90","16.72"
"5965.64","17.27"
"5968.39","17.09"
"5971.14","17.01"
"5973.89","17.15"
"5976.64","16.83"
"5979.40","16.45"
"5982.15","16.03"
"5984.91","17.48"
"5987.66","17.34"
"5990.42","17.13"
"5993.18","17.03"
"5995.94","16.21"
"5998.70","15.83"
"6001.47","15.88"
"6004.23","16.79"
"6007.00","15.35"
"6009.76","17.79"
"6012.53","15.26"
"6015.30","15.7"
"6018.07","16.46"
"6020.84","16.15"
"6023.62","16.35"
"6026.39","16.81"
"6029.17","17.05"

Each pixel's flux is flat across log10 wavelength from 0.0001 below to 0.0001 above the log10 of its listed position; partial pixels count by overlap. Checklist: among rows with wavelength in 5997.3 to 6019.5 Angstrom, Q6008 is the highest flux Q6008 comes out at 17.79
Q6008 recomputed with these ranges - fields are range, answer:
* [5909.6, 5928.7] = 18.18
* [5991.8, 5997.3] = 17.03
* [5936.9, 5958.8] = 18.8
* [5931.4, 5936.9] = 17.86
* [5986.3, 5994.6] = 17.34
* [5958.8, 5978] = 17.27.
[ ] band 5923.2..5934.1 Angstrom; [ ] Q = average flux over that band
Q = 16.3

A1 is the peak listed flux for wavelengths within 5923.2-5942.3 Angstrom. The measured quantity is 17.86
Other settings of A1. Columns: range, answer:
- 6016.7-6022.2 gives 16.46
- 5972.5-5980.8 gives 17.15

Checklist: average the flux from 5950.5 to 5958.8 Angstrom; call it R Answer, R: 16.9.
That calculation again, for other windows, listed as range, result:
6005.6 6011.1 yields 16.6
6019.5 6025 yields 16.2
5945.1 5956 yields 17.2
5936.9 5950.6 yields 17.2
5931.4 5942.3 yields 16.8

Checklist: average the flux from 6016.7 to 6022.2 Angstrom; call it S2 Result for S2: 16.3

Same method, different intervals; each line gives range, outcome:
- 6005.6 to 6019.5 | 16.1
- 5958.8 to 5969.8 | 16.9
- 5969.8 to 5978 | 17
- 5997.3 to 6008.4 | 16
